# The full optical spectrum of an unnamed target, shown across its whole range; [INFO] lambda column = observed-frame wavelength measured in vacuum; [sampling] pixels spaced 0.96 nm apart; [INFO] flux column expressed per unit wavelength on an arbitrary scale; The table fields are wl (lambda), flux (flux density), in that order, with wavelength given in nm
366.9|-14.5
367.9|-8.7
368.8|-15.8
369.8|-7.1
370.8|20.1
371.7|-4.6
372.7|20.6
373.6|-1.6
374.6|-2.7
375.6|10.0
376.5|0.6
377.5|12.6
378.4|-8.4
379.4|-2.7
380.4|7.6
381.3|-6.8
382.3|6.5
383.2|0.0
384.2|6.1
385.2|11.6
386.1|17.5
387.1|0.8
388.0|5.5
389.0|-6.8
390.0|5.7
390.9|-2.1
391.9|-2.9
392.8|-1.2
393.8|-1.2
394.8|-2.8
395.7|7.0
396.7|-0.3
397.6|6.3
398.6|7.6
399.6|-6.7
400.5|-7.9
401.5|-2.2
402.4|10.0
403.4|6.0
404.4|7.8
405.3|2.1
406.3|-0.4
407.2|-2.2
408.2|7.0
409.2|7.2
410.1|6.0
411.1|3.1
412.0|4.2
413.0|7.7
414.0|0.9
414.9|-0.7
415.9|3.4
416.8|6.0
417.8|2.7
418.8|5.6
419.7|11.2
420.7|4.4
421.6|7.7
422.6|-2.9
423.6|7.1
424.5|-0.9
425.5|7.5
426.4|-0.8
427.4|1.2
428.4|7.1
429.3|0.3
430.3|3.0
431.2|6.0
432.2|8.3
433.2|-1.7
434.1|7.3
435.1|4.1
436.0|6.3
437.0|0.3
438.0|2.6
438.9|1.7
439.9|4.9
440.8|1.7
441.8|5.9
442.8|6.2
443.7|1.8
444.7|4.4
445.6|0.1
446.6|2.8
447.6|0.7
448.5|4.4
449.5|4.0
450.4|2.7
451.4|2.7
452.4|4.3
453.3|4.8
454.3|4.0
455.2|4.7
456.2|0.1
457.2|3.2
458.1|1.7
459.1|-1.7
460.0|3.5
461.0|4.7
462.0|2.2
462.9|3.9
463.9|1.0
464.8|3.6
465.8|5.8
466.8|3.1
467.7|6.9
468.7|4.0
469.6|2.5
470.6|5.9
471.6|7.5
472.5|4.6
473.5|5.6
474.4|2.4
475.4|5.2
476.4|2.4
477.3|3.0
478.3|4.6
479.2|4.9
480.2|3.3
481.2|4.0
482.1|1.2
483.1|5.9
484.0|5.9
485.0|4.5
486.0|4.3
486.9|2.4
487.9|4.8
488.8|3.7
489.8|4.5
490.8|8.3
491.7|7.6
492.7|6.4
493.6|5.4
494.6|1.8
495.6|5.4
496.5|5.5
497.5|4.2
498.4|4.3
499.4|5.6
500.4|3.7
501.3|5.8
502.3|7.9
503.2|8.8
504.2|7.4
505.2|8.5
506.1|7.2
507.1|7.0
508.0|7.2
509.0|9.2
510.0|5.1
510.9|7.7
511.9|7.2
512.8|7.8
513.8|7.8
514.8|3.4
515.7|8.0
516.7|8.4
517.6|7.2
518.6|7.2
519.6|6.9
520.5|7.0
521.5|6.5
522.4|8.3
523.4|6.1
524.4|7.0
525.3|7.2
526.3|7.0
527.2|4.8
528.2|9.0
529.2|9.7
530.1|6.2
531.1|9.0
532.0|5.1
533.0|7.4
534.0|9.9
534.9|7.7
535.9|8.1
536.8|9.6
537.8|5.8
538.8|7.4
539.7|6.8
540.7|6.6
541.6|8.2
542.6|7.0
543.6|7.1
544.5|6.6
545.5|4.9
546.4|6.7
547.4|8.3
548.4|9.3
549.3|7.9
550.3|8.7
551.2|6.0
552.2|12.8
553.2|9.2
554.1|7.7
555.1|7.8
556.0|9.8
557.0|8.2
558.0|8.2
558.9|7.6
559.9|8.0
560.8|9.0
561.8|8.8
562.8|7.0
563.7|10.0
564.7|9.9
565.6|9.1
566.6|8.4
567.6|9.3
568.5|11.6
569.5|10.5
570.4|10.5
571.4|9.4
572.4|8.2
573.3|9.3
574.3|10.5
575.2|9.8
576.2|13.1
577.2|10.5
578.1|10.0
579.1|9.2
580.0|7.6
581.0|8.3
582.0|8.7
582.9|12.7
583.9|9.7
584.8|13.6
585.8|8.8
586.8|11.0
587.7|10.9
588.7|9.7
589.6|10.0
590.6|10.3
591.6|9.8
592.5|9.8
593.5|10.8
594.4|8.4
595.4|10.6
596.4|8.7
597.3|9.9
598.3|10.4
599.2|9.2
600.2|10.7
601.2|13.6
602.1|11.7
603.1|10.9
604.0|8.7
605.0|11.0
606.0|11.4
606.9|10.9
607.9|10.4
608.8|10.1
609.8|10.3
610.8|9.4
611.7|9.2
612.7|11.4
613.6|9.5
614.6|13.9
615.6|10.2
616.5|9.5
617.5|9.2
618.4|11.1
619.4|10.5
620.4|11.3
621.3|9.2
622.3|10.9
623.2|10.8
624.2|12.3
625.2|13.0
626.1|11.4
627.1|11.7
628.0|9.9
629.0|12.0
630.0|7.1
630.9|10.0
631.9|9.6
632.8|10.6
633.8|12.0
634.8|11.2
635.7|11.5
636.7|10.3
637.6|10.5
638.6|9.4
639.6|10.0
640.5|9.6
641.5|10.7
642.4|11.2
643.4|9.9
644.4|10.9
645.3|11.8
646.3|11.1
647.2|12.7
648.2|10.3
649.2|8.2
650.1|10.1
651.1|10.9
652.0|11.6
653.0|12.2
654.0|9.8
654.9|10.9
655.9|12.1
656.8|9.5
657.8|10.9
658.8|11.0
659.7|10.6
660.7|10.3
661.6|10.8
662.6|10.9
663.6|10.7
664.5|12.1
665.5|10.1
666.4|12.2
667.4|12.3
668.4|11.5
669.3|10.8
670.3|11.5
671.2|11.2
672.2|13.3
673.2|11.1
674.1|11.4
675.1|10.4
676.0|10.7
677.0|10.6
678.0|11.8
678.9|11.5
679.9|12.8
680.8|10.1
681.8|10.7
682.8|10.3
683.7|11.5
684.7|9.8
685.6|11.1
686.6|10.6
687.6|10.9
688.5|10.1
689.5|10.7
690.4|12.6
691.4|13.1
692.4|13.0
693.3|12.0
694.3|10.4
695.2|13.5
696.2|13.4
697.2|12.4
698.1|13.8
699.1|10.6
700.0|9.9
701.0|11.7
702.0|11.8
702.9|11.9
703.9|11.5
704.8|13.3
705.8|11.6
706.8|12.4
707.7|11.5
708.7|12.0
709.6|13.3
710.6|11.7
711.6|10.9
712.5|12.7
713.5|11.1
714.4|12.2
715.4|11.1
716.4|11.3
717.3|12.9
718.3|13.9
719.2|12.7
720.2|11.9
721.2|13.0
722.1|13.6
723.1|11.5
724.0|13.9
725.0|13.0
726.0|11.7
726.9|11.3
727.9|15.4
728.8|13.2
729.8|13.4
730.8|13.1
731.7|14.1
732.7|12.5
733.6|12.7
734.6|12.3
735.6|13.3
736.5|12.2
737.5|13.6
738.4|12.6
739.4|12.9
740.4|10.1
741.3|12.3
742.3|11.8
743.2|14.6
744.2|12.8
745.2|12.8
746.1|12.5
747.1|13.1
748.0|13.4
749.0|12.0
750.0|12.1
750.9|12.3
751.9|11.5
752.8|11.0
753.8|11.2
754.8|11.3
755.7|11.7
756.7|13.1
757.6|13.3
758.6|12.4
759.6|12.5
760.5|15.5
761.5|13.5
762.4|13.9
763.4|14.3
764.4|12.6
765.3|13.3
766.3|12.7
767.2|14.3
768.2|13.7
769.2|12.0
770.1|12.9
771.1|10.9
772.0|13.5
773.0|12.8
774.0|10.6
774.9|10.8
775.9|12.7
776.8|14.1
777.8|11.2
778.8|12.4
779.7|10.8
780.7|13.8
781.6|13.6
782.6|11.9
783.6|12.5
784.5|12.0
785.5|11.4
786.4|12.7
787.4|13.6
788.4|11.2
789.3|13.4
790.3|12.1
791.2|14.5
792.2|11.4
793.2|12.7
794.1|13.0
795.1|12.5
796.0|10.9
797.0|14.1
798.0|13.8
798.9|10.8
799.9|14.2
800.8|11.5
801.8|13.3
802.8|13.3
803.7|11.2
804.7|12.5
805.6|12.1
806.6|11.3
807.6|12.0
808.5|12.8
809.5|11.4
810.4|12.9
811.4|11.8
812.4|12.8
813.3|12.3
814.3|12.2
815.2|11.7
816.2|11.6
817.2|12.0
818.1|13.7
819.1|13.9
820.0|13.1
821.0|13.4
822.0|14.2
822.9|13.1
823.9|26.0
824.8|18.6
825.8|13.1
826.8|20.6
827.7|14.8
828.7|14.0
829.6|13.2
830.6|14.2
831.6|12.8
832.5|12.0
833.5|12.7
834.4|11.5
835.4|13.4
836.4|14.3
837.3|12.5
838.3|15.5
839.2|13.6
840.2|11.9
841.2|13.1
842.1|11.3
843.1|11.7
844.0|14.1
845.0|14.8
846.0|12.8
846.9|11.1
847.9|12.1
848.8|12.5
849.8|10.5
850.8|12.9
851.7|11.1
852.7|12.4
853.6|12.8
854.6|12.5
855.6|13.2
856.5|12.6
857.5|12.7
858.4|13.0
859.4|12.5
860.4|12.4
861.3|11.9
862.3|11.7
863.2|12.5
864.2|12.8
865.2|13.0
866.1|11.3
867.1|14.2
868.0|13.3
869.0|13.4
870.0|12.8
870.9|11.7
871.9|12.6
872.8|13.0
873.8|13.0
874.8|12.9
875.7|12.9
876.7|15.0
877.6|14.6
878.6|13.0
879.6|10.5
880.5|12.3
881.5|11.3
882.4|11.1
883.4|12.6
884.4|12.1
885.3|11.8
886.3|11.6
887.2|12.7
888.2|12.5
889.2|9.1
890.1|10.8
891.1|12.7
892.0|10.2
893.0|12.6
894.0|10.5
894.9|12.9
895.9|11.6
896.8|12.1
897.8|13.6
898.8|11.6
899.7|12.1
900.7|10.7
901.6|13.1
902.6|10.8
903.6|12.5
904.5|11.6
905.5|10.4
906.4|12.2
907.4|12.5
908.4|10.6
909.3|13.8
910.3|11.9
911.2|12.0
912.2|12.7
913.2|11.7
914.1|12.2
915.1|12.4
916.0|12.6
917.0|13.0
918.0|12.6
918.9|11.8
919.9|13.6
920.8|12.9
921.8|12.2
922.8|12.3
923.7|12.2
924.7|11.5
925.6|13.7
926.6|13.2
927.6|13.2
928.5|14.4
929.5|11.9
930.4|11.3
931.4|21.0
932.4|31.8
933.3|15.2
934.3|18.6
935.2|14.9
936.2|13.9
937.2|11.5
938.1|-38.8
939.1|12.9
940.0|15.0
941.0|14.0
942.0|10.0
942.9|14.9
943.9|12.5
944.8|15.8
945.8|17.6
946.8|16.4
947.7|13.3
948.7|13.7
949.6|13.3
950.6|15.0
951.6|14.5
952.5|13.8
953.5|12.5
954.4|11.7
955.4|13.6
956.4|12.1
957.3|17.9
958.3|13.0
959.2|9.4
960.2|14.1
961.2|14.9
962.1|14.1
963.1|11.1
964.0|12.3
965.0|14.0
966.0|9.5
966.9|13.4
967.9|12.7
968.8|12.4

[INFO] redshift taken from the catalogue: 0.255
